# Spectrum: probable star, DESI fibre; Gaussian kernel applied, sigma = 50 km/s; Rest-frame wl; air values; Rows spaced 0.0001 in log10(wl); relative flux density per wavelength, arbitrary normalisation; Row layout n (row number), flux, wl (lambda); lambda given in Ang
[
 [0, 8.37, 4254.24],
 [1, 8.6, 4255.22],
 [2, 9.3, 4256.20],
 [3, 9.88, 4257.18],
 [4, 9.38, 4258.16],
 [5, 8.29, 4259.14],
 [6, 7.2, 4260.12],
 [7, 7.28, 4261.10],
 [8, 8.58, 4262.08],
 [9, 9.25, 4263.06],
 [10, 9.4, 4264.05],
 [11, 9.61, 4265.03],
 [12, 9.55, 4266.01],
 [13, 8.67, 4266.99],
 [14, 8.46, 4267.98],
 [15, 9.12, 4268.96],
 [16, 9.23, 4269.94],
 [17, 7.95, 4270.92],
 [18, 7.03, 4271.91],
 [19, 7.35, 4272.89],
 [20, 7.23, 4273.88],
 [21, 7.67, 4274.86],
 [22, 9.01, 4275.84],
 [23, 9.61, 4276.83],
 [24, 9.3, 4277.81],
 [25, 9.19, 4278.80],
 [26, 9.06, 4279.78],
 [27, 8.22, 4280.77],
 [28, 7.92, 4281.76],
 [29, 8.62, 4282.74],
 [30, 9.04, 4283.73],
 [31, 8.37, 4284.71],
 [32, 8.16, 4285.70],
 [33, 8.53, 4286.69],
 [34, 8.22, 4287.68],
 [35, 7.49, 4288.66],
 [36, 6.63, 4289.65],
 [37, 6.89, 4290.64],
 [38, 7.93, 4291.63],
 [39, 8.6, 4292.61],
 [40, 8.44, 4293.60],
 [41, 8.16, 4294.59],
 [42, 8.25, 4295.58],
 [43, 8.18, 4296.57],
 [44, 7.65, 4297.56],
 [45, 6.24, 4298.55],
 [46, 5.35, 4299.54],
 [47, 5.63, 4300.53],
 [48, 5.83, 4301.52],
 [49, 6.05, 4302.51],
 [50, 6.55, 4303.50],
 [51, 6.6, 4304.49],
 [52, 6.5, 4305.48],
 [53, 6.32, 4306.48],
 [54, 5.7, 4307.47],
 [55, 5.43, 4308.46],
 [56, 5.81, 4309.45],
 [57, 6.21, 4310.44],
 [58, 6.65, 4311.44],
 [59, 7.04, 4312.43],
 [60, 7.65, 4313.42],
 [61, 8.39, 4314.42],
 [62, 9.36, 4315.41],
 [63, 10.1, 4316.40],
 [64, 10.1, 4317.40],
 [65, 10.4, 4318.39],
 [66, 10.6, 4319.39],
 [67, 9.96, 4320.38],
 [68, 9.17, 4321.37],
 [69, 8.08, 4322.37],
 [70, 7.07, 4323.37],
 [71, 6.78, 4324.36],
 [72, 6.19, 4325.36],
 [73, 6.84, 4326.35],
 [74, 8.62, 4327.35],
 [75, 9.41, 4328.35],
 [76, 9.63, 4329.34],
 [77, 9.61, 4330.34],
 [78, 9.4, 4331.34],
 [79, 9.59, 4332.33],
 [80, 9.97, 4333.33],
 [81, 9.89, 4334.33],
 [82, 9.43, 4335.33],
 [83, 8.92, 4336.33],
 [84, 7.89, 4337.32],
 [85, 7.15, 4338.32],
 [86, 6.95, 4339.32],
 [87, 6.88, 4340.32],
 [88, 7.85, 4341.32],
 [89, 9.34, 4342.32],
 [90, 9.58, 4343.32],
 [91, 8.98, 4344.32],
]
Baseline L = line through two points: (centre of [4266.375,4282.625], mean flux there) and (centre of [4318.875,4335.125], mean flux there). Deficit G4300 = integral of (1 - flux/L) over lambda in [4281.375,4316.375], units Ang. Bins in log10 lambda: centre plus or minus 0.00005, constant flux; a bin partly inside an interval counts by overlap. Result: 5.3 Ang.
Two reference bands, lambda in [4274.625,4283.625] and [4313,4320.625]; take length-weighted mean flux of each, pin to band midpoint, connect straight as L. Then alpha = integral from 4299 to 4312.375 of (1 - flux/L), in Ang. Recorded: 4.7 Ang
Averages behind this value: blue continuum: 8.78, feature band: 6.08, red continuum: 9.57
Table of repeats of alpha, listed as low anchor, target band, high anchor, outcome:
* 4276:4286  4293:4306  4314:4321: 3.4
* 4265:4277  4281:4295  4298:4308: -1.8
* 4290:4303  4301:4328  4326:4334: 2.3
